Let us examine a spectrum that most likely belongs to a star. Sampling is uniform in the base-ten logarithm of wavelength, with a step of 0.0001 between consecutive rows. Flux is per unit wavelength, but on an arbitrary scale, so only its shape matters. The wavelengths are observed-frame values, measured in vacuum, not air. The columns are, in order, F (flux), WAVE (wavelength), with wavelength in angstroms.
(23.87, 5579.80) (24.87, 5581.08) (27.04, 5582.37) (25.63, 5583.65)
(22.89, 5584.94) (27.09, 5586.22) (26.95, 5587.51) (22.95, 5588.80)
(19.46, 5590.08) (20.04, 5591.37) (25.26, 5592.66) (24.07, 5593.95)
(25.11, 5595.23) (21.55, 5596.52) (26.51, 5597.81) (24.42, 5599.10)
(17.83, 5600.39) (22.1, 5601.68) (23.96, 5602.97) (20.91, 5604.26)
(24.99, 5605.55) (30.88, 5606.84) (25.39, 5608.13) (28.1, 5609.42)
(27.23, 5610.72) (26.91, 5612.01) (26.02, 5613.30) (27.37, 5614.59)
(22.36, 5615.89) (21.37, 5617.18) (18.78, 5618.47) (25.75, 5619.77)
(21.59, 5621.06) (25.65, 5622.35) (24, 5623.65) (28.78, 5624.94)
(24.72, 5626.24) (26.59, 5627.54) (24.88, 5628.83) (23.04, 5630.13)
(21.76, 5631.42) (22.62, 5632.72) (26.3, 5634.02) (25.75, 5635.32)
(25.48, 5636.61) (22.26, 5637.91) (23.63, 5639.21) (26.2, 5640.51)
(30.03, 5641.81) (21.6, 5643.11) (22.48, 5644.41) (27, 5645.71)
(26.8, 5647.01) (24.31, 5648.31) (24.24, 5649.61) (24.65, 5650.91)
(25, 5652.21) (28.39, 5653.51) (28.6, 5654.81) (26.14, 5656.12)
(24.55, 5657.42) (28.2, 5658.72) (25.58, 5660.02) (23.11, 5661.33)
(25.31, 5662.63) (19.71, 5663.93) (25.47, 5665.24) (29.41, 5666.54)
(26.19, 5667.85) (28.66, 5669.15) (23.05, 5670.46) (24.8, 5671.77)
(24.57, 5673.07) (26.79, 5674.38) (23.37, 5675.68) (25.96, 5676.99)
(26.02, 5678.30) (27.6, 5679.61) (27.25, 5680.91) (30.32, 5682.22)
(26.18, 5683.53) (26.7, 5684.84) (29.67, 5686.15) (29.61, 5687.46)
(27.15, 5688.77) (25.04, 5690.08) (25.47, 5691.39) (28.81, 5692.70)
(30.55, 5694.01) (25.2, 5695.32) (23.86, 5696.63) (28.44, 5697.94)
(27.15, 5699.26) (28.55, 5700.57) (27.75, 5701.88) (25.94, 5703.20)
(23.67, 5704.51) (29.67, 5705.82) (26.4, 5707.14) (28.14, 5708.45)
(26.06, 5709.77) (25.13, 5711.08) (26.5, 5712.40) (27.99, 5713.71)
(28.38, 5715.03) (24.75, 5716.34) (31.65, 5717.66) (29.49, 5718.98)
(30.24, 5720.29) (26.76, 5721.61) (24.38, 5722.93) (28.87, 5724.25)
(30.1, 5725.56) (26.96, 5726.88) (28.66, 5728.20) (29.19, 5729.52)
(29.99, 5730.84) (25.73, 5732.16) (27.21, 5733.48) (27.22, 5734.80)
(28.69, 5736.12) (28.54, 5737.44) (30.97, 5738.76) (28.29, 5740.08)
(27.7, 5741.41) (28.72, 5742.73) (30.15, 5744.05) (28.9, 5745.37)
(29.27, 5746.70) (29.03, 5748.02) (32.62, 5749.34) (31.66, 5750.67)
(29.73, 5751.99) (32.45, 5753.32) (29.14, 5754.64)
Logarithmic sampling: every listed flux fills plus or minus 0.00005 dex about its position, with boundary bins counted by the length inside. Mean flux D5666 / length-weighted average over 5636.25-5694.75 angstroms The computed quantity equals 26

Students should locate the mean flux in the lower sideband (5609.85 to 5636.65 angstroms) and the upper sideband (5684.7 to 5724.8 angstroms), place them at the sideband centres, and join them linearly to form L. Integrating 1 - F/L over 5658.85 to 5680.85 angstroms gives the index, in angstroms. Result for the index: 0.6 angstroms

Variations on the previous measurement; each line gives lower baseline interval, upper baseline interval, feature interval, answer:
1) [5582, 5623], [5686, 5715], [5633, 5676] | 0.6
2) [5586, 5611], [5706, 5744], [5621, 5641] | 0.4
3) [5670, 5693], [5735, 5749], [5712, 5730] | 0.0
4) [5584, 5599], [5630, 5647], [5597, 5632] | -0.4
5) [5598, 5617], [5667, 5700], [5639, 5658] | 0.2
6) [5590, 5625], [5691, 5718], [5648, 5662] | -0.1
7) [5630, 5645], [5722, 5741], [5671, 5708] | -0.6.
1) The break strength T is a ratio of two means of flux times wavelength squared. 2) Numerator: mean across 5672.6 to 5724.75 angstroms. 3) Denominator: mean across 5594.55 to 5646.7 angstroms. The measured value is 1.1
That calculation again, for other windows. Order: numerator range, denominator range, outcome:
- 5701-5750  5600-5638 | 1.19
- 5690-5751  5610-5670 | 1.15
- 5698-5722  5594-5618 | 1.16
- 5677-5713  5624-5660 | 1.09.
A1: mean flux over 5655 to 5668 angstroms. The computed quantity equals 25.4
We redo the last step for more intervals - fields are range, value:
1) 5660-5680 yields 25.3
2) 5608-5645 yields 24.7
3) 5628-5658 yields 25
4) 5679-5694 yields 27.8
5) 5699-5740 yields 27.8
